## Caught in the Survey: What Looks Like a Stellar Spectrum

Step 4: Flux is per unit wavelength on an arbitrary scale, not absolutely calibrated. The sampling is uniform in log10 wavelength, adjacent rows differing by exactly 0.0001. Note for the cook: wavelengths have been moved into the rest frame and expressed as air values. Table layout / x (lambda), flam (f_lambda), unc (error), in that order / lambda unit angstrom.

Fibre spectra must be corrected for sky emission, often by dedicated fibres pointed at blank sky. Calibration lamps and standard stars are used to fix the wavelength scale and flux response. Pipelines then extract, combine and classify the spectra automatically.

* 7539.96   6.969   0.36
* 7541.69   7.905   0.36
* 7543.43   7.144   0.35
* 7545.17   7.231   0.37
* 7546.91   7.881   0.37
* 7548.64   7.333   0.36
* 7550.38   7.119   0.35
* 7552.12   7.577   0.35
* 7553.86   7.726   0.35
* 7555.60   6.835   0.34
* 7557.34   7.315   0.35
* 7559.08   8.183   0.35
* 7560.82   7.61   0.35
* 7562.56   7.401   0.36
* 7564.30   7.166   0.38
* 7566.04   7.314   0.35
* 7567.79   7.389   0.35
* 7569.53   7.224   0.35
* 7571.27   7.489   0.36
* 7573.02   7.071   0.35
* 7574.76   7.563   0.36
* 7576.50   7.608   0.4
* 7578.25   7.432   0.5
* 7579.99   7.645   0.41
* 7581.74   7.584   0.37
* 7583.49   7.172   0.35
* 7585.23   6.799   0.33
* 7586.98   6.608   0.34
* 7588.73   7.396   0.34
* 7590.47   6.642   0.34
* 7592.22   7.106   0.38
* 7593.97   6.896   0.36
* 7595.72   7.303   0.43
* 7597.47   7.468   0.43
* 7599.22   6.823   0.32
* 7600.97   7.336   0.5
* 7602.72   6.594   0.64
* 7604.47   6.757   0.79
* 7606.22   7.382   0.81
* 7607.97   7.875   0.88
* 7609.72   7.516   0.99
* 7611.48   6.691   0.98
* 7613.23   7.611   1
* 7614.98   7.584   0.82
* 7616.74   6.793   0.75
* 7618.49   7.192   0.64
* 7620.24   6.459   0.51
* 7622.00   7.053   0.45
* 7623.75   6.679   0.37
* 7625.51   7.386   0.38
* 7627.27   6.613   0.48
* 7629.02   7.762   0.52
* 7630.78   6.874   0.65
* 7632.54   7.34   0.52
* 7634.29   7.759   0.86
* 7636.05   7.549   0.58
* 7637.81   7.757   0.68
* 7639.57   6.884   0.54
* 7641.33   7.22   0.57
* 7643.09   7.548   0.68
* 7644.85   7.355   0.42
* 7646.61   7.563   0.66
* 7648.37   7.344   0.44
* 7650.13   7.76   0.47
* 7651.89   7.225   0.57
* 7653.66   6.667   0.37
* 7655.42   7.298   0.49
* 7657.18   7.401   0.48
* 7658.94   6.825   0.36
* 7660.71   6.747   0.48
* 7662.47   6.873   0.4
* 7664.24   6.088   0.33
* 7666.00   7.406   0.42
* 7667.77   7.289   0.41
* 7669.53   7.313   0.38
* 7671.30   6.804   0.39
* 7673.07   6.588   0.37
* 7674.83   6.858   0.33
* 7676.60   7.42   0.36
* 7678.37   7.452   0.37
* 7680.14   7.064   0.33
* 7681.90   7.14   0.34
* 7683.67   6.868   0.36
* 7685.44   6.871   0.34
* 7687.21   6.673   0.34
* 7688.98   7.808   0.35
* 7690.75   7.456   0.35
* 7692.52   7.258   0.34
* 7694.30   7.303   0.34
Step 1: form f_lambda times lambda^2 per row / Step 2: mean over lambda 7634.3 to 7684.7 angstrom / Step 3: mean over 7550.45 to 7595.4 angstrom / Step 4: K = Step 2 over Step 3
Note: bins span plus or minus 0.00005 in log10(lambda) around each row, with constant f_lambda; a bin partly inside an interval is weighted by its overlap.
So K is 1.00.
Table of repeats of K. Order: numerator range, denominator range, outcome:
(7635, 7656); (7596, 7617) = 1.03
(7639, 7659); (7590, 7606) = 1.05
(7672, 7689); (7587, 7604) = 1.02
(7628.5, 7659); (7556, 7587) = 1.02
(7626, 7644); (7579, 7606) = 1.05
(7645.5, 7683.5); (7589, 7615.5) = 1.01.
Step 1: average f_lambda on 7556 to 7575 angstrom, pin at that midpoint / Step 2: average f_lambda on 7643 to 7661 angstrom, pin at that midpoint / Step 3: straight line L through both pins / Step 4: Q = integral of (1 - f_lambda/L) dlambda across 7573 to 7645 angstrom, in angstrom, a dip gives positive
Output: 1.2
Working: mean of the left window 7.41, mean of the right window 7.25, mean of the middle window 7.21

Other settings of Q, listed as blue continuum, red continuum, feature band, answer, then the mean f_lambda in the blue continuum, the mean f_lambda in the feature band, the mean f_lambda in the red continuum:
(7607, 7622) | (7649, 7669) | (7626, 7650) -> -0.8 angstrom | 7.21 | 7.37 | 7.06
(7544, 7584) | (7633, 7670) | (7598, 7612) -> 0.4 angstrom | 7.43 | 7.14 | 7.23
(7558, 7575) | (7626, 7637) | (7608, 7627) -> 0.6 angstrom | 7.44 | 7.11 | 7.32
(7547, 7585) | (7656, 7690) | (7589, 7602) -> 0.4 angstrom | 7.42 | 7.09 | 7.03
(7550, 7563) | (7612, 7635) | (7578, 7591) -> 0.3 angstrom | 7.49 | 7.16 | 7.15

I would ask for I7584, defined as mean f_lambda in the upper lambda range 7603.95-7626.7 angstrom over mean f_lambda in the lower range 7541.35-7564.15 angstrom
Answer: 0.96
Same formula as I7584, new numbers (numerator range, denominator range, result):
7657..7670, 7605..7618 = 0.95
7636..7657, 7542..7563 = 0.98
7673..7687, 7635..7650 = 0.95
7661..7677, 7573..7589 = 0.95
